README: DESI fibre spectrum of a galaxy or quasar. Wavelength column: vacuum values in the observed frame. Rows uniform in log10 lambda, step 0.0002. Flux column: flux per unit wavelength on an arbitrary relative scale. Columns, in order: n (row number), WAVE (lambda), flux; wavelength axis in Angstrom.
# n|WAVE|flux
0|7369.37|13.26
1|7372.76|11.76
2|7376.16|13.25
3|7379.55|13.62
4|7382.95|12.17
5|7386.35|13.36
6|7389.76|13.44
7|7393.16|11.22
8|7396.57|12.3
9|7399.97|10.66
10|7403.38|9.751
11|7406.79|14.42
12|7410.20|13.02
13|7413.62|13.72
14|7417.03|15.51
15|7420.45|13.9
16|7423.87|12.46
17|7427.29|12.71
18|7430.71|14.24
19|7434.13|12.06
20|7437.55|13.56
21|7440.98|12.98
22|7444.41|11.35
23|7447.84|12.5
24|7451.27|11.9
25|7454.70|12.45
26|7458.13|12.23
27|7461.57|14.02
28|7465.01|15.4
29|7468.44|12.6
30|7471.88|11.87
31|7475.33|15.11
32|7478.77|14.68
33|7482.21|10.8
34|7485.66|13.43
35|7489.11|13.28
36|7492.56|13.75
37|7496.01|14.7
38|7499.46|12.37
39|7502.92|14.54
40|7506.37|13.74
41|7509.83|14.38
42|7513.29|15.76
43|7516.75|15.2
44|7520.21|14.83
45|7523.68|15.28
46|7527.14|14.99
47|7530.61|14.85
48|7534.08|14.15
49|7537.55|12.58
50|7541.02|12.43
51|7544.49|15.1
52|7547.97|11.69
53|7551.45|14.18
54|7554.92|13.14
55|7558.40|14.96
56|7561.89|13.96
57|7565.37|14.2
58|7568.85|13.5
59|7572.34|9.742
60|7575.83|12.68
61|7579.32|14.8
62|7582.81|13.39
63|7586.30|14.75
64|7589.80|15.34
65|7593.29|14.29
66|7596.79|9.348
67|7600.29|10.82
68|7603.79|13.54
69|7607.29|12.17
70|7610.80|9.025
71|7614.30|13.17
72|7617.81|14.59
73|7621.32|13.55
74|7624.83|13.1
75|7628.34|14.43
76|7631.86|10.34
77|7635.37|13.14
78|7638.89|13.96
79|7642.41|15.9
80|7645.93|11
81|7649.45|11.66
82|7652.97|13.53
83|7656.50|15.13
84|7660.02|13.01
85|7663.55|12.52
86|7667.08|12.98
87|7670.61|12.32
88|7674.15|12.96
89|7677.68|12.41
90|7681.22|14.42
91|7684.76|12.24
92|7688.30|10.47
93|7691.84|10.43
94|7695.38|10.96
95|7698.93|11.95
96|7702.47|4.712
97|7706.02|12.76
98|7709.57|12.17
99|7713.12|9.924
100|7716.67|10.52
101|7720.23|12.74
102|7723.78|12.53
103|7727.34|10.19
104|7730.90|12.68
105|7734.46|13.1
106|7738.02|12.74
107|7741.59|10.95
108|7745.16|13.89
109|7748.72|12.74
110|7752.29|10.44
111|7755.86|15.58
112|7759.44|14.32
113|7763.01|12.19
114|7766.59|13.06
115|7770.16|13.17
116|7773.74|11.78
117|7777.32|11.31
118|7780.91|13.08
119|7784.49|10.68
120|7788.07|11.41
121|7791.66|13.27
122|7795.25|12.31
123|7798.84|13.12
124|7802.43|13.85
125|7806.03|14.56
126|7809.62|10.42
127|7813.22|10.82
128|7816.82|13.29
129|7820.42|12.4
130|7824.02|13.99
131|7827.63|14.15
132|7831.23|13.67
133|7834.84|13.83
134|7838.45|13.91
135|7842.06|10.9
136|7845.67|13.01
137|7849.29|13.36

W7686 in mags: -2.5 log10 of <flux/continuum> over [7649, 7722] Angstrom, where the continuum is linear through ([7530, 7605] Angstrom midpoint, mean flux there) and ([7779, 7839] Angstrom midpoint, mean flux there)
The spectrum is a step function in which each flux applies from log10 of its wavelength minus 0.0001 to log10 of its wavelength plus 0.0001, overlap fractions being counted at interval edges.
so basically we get 0.10 mag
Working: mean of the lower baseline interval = 13.3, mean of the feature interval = 11.9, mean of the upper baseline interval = 12.8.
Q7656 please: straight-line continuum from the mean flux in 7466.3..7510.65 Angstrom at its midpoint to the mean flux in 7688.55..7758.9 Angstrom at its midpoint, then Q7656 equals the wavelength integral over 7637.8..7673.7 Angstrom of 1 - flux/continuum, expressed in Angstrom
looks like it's -2.92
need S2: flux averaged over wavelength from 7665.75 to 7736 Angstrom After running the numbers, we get 11.6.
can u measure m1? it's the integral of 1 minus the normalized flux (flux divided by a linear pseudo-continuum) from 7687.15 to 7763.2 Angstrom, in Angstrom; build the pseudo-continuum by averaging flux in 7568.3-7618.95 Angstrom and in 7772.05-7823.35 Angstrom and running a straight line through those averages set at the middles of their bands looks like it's 4.50 Angstrom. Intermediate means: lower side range 12.7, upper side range 12.3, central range 11.7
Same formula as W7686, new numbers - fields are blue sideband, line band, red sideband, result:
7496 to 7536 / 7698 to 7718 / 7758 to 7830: 0.28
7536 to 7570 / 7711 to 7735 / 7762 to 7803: 0.10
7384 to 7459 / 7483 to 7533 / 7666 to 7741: -0.16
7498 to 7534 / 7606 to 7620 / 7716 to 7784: 0.12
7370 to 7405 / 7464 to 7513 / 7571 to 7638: -0.10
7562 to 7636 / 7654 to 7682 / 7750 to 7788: -0.04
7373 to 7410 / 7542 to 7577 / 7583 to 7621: -0.05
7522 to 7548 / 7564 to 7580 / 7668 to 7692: 0.06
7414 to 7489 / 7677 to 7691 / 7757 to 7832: 0.05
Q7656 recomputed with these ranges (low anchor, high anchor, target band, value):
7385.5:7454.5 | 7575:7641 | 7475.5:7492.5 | -0.6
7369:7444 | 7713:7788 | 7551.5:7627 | -3.2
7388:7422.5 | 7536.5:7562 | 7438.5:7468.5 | 0.4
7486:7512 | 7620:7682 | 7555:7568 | -0.6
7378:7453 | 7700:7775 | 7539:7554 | -1.0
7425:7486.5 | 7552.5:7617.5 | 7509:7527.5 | -3.0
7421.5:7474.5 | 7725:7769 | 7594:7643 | 0.6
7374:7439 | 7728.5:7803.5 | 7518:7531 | -2.2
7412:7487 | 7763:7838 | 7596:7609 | 1.3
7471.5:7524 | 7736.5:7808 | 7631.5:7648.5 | 0.4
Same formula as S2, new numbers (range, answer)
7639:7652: 13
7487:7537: 14.4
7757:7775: 13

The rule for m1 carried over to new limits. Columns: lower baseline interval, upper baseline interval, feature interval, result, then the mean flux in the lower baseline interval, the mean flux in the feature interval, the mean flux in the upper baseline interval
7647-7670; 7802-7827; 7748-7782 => 0.24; 13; 12.8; 12.8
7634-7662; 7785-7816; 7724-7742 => 1.12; 13.4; 12.1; 12.4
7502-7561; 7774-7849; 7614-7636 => 0.83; 14.2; 13.2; 12.7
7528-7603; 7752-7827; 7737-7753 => 0.72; 13.3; 12.2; 12.7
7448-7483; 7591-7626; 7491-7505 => -0.93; 13.1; 13.8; 12.4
